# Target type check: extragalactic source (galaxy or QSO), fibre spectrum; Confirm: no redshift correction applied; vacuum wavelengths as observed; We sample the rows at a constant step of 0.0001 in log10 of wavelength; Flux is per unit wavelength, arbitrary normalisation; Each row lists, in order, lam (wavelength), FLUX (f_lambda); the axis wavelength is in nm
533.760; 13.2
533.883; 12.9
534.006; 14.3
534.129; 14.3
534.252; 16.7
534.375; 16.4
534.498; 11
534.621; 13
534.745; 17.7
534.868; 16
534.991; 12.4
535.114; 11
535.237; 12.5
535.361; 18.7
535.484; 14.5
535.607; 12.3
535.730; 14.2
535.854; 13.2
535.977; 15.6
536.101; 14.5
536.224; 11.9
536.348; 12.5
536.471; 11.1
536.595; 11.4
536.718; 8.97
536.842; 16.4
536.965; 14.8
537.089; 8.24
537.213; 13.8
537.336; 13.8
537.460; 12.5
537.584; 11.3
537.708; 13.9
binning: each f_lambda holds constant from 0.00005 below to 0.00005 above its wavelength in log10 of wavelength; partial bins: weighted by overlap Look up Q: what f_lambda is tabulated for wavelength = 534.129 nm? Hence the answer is 14.3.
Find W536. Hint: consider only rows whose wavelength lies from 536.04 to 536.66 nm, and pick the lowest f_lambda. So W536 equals 11.1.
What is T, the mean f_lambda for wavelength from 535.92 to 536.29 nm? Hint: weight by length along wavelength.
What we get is 13.9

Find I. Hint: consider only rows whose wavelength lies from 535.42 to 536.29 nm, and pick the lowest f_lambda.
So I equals 11.9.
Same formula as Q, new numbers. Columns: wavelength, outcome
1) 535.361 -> 18.7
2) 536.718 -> 8.97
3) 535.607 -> 12.3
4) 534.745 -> 17.7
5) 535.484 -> 14.5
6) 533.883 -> 12.9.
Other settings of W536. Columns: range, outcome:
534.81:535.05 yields 12.4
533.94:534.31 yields 14.3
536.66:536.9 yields 8.97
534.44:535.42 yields 11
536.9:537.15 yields 8.24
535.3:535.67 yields 12.3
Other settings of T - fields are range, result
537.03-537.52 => 12.1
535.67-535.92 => 13.7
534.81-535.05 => 14.2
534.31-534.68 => 13.5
